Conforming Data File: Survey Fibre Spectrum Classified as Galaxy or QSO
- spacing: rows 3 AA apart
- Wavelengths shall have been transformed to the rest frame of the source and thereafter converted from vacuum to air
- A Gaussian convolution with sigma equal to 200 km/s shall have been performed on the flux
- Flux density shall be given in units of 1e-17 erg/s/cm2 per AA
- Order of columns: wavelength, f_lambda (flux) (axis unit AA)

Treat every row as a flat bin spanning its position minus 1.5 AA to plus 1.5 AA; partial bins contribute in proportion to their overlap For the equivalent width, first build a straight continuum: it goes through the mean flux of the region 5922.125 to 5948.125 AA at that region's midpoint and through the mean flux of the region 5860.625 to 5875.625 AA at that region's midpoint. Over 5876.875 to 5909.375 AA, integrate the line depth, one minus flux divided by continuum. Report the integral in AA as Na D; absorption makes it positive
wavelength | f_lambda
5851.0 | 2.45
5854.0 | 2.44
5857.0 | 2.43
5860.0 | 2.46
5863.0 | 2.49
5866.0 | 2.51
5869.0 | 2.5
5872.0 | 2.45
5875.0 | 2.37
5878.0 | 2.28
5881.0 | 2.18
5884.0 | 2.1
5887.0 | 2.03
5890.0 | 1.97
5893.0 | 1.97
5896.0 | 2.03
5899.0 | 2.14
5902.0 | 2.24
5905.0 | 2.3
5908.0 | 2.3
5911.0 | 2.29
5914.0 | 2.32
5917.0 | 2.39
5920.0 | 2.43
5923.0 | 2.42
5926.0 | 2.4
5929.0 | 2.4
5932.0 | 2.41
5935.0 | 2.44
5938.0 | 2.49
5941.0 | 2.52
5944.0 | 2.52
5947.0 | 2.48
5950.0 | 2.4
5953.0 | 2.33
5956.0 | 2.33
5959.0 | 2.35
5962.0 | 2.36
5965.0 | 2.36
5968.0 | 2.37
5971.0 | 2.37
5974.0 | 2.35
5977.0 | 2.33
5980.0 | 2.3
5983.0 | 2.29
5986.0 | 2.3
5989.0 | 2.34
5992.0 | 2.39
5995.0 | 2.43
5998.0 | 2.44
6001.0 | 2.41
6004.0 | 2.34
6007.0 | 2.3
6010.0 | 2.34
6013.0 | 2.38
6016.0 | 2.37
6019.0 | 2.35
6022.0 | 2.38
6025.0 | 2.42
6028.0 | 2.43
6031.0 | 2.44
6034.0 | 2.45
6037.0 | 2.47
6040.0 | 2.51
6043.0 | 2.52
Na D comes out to 4.30 AA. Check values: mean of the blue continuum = 2.47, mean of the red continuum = 2.45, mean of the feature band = 2.14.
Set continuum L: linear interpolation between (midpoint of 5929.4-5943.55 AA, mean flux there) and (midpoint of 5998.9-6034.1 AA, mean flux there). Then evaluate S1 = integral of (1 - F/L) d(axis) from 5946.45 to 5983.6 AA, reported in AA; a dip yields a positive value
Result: 1.2 AA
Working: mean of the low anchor 2.46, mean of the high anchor 2.38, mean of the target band 2.35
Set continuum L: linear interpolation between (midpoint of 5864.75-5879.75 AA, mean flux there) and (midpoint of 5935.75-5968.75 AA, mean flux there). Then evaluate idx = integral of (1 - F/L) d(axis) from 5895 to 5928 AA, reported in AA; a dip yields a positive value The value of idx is 1.5 AA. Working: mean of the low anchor 2.42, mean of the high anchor 2.41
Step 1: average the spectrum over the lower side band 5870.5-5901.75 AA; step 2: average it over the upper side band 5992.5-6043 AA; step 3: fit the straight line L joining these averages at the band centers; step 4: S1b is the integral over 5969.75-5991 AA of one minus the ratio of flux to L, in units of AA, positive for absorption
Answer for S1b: 0.1 AA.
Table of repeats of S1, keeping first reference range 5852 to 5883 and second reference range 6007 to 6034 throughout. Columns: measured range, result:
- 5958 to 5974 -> 0.22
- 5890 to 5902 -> 1.71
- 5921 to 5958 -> -0.46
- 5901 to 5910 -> 0.45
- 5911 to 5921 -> 0.15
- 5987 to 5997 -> 0.02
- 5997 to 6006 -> 0.00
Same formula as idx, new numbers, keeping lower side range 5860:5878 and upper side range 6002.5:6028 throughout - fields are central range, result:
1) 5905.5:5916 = 0.5 AA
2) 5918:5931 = 0.0 AA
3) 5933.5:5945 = -0.4 AA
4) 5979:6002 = 0.1 AA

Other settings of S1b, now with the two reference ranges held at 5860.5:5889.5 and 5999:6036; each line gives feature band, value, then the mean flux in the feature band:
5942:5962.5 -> -0.4 AA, 2.4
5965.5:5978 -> 0.0 AA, 2.36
